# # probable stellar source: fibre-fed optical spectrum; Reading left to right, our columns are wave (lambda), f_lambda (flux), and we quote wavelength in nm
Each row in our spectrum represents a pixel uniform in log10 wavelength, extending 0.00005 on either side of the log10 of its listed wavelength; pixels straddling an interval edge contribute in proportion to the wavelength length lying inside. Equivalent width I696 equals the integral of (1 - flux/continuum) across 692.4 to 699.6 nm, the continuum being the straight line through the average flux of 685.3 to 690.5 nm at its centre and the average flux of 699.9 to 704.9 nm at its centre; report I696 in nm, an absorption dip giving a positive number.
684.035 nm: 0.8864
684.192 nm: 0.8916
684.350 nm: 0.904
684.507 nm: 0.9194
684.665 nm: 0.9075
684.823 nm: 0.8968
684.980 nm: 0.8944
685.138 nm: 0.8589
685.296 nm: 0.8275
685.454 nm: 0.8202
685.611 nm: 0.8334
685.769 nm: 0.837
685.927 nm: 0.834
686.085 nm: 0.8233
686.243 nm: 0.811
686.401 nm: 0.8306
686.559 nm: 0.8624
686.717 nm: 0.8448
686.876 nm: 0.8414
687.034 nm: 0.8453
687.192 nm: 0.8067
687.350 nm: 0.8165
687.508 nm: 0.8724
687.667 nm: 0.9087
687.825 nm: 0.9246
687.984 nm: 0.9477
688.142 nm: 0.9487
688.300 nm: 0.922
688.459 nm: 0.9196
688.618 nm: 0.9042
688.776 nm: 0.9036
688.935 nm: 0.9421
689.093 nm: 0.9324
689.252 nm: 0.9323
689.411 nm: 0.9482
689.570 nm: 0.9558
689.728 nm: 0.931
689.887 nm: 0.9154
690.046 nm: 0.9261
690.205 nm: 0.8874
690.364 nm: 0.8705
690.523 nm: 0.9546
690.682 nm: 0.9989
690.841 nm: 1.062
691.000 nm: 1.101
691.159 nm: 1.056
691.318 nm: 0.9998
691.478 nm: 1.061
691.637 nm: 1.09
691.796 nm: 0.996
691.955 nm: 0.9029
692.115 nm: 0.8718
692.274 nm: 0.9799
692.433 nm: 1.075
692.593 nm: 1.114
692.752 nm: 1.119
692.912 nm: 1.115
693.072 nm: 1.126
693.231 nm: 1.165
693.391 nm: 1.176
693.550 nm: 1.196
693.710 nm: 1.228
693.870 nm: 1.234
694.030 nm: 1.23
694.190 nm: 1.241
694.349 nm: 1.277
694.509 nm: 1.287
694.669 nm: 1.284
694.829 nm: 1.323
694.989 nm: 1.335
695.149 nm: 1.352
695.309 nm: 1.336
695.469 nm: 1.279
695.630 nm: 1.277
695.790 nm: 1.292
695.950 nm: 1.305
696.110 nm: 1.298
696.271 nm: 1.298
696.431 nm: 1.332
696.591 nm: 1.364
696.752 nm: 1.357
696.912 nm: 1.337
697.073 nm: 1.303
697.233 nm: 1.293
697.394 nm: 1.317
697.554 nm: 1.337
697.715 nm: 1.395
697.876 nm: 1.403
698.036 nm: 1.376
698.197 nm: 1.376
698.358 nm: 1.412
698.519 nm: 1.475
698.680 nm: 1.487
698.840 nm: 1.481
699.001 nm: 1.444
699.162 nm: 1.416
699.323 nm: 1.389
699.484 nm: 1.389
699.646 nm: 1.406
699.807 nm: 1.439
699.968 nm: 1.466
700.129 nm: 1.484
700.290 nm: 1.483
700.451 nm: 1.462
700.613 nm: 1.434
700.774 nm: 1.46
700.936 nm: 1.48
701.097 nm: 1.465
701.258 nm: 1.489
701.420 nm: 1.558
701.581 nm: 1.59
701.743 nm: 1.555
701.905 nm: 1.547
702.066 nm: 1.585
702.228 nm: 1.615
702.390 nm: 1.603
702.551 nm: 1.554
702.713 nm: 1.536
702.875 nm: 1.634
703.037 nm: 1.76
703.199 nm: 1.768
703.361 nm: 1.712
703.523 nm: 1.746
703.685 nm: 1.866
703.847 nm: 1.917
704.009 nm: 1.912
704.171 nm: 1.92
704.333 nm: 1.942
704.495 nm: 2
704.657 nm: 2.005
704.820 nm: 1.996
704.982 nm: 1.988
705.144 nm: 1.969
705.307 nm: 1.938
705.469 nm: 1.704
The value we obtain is 0.07 nm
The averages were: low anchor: 0.884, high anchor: 1.66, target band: 1.31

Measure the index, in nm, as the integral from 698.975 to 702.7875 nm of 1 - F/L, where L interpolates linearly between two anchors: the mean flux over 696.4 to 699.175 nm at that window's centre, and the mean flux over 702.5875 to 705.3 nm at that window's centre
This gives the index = 0.29 nm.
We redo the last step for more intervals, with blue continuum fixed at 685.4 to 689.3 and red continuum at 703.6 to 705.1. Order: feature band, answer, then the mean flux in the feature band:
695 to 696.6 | 0.110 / 1.31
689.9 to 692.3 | 0.279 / 0.982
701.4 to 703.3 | 0.222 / 1.61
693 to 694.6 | 0.083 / 1.22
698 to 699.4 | 0.143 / 1.43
